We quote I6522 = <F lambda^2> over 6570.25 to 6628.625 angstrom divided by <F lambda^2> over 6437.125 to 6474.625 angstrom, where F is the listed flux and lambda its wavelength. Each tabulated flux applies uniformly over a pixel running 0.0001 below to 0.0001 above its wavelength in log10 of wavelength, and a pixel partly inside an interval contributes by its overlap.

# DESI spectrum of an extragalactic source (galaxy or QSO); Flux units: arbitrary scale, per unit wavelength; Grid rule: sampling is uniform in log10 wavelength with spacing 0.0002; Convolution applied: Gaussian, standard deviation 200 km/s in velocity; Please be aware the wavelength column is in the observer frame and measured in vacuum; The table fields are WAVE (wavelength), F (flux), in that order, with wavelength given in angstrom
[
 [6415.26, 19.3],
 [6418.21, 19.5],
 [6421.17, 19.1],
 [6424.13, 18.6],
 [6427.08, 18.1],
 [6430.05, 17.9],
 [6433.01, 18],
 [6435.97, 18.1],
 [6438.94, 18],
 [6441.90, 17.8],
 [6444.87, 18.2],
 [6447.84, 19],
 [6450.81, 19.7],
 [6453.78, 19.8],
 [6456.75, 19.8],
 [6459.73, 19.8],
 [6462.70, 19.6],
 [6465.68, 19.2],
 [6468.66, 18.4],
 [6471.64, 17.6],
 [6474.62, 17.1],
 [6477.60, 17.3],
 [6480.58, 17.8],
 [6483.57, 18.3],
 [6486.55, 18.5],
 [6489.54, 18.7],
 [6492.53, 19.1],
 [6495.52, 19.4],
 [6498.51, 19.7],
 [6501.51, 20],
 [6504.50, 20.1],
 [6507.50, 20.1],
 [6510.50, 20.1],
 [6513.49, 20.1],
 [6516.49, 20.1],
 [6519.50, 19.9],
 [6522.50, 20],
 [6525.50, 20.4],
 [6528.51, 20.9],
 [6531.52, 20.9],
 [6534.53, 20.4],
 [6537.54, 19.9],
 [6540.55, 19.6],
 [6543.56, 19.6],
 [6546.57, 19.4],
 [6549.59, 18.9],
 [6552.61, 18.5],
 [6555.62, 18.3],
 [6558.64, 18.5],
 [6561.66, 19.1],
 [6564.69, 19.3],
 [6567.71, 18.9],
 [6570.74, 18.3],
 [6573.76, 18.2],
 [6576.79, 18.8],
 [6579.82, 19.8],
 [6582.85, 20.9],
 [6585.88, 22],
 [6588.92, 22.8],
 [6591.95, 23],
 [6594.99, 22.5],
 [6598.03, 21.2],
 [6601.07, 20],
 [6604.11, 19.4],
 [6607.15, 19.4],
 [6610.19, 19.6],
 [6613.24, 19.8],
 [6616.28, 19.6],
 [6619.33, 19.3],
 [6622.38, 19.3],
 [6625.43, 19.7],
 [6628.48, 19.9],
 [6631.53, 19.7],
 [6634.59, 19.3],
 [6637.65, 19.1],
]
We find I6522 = 1.1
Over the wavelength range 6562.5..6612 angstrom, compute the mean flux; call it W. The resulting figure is 20.2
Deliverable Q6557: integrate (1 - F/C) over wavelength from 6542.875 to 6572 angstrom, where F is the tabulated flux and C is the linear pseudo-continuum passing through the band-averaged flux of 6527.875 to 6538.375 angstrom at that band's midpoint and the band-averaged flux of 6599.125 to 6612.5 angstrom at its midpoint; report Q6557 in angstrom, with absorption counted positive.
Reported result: 2.0 angstrom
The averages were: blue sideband 20.5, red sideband 19.7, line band 18.9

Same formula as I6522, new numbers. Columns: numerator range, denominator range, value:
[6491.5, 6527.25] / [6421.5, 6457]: 1.10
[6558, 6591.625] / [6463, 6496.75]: 1.11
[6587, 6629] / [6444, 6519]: 1.11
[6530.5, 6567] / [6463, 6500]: 1.07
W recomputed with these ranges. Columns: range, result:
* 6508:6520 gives 20.1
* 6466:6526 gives 19.1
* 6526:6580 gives 19.3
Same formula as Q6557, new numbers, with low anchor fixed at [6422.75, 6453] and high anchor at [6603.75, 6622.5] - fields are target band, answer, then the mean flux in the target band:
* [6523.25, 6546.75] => -1.4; 20.2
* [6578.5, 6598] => -2.5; 21.8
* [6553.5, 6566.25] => 0.3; 18.8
